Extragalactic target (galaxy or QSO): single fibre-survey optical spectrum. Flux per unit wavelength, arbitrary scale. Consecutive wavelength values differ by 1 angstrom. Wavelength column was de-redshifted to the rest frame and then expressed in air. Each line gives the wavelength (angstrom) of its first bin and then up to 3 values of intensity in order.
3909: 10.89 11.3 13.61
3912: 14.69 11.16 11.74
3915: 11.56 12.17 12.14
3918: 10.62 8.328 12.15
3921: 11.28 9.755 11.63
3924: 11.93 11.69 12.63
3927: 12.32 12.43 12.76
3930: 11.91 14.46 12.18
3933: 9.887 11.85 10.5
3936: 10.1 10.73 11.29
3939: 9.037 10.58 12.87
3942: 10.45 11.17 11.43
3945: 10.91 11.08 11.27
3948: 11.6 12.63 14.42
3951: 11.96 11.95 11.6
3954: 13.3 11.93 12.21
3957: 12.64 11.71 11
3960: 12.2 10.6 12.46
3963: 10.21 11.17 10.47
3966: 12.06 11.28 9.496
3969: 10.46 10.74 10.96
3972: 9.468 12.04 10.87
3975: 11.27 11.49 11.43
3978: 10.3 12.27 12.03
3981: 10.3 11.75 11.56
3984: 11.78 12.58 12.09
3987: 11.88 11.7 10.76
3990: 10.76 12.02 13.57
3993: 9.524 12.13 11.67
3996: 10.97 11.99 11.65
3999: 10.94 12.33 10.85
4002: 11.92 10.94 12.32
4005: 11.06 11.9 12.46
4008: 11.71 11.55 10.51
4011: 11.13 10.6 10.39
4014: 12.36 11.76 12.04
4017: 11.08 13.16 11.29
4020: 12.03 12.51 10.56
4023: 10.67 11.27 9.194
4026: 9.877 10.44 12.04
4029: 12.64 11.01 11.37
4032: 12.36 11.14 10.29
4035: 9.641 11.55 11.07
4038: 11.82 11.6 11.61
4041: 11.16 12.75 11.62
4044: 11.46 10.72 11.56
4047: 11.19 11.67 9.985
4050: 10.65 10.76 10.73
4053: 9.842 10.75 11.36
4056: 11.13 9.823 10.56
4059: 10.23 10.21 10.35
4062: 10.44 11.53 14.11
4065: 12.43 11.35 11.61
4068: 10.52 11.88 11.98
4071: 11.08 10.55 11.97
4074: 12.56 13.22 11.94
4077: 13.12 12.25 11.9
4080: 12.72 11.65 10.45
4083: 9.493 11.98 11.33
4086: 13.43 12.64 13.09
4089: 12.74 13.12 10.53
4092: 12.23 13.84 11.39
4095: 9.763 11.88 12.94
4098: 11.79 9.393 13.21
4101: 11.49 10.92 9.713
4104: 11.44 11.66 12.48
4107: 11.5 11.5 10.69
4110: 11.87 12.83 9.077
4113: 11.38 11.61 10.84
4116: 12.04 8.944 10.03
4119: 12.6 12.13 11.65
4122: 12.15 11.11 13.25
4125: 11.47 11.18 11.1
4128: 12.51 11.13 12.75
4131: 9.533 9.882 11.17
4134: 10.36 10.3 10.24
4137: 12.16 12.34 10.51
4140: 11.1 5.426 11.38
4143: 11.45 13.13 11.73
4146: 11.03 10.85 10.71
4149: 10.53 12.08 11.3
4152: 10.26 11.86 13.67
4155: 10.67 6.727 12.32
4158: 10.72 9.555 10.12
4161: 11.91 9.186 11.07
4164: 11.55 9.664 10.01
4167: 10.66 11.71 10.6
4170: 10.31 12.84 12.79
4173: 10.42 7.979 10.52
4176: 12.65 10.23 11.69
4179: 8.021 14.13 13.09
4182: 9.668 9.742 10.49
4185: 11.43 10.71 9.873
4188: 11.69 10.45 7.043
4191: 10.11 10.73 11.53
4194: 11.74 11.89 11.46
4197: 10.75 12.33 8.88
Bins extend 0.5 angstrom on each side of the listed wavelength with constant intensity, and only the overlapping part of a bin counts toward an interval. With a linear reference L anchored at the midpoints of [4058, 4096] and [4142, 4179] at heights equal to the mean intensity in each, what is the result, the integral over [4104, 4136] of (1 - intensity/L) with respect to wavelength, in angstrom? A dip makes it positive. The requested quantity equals 0.1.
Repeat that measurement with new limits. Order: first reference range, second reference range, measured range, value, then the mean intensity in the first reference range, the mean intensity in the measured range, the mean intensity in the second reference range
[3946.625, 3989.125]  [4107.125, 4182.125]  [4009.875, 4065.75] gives 0.8 angstrom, 11.5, 11.2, 11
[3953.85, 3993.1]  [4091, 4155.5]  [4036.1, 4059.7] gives 0.6 angstrom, 11.4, 11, 11.3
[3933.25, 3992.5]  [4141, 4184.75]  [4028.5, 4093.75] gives -2.1 angstrom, 11.4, 11.5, 10.9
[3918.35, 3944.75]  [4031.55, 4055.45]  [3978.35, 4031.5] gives -1.3 angstrom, 11.4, 11.5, 11.1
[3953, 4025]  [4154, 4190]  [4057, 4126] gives -3.5 angstrom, 11.5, 11.6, 10.7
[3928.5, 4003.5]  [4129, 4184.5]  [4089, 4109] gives -1.1 angstrom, 11.5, 11.6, 10.9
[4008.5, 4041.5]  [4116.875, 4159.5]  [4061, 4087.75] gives -1.6 angstrom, 11.3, 11.8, 11.1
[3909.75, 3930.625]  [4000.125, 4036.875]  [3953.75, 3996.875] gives 0.5 angstrom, 11.8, 11.4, 11.3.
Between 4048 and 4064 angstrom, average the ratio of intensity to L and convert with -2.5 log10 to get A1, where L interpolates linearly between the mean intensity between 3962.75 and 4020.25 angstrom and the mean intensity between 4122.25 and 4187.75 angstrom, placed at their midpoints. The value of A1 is 0.05 mag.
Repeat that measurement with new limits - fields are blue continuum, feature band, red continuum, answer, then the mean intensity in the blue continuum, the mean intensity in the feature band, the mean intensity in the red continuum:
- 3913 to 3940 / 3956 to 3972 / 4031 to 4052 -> 0.020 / 11.4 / 11.1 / 11.2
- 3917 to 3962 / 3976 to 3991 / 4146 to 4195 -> -0.009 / 11.6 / 11.5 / 10.8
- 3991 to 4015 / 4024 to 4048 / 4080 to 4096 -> 0.040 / 11.5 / 11.2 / 11.9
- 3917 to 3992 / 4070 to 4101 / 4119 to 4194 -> -0.077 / 11.5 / 11.9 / 10.9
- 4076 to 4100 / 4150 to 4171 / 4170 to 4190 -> 0.030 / 11.9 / 10.8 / 10.9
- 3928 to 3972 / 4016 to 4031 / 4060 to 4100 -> 0.035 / 11.5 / 11.3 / 11.8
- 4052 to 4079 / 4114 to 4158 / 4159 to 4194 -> -0.013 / 11.4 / 11.1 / 10.7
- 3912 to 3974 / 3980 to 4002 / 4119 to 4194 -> -0.022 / 11.5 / 11.6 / 10.9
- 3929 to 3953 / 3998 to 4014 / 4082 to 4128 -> 0.012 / 11.5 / 11.4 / 11.6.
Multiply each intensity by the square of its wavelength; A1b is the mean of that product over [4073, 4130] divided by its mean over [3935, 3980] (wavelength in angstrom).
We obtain 1.11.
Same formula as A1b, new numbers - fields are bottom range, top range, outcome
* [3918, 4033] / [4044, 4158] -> 1.05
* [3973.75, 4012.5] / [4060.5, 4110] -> 1.07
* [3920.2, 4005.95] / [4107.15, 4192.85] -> 1.04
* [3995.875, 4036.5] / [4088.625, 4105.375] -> 1.07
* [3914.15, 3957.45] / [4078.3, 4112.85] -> 1.09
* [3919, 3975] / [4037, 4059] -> 1.02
